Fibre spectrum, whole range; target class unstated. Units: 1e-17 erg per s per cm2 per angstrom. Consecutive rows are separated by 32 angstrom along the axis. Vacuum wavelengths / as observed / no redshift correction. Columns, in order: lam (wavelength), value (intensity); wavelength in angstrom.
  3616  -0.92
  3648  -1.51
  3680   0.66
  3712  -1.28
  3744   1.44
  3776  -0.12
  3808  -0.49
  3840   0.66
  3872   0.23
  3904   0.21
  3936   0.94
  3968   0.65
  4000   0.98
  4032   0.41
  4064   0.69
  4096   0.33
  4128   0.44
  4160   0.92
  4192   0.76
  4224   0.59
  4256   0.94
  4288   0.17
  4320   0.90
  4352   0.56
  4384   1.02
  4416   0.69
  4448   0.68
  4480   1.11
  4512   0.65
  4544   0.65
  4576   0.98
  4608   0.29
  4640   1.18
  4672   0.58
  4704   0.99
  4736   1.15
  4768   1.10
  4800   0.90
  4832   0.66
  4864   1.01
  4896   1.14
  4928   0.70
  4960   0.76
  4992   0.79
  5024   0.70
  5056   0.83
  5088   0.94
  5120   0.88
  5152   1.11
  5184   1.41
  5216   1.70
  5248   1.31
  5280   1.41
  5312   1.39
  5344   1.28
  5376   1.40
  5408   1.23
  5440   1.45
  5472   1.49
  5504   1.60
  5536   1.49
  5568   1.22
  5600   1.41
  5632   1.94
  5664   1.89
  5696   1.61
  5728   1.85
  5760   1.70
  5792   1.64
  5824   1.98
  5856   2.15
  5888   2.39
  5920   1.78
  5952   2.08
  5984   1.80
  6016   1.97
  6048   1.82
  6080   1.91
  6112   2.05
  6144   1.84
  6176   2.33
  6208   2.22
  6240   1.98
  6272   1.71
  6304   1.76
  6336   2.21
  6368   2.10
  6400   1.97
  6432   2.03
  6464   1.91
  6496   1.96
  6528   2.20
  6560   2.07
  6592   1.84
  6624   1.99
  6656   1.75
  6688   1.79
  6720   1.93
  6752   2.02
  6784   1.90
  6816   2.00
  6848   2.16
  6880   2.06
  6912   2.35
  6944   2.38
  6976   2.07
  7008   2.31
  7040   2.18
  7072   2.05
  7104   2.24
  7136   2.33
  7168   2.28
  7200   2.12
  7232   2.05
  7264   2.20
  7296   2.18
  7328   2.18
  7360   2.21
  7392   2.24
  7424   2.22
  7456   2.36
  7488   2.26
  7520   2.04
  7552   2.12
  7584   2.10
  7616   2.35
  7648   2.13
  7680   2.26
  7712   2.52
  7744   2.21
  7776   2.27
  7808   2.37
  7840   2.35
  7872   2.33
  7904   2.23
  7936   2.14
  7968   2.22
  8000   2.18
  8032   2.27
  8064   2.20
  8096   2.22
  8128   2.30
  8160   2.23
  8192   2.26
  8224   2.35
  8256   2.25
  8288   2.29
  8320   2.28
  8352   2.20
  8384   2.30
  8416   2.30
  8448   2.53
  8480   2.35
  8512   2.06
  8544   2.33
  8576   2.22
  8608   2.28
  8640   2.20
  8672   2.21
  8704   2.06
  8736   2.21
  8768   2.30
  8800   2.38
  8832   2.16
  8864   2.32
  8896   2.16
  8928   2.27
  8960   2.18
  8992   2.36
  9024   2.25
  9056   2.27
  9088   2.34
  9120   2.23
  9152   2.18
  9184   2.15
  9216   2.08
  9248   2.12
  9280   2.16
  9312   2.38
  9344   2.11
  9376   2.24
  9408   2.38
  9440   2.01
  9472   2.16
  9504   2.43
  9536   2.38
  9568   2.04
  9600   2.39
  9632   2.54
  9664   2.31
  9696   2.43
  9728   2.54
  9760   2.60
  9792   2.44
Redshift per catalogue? 0.289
